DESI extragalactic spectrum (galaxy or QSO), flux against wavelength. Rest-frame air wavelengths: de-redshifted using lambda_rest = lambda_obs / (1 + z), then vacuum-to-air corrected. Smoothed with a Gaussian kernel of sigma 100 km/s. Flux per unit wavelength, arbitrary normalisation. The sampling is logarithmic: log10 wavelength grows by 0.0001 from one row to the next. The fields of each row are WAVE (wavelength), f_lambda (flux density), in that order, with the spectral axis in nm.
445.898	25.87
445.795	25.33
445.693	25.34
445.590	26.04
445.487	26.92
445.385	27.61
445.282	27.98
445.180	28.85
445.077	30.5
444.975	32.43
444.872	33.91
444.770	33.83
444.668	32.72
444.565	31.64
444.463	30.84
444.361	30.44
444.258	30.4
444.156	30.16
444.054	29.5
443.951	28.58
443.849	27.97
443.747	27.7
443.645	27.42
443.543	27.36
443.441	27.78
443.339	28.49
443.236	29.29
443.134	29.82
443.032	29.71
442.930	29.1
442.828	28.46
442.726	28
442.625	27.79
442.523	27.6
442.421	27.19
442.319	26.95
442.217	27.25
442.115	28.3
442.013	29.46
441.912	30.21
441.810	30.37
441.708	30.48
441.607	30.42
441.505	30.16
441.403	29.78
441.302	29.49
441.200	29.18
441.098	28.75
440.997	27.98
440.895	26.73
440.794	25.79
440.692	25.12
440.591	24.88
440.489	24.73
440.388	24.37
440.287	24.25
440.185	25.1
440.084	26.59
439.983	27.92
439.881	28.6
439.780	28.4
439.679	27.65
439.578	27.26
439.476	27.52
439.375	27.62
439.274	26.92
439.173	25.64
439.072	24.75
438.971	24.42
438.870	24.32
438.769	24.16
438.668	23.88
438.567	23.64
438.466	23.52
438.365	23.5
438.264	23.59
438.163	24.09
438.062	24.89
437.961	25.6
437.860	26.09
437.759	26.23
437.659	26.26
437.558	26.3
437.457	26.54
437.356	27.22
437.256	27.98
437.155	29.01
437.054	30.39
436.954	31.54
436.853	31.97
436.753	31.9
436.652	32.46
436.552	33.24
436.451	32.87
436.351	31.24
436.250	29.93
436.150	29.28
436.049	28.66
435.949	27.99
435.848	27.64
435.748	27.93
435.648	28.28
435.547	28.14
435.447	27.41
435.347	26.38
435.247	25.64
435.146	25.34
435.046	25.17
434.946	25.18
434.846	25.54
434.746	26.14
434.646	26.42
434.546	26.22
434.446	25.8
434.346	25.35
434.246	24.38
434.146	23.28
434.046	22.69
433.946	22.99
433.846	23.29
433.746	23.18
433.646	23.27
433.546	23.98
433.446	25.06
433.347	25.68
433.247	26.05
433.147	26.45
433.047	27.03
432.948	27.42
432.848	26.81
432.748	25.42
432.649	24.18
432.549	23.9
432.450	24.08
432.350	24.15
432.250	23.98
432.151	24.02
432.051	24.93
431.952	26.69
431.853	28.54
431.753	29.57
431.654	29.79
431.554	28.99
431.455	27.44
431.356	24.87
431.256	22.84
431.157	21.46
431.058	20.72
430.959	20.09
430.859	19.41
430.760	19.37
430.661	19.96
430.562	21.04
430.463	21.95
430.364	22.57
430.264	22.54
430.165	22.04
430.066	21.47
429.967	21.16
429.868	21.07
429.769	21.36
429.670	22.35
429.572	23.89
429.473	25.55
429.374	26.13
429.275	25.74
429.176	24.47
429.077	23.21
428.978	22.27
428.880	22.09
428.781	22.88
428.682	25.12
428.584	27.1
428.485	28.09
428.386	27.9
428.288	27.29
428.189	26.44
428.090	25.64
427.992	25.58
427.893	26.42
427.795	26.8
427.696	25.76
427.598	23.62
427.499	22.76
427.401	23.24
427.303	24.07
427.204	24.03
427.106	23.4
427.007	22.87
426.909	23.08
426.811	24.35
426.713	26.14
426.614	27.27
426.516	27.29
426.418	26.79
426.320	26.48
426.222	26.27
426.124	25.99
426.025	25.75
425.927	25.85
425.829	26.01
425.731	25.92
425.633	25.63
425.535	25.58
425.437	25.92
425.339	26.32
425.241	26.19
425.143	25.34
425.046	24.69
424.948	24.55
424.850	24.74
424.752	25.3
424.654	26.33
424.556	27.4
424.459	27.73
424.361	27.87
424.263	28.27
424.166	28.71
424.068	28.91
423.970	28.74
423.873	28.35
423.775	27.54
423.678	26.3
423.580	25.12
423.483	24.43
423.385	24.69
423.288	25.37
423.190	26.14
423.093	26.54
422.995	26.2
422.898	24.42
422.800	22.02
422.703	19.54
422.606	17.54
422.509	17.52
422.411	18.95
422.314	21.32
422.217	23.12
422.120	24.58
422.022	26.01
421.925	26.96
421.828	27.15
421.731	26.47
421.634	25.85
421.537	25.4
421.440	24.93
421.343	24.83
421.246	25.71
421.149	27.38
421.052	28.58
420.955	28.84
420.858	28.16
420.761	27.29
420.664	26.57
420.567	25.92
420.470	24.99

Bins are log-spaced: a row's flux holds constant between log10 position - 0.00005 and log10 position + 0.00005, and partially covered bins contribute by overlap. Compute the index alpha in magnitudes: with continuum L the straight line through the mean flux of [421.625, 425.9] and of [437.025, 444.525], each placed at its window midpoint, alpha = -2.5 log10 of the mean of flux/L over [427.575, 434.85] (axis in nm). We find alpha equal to 0.07 mag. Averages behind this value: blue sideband 25.3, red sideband 27.4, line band 24.5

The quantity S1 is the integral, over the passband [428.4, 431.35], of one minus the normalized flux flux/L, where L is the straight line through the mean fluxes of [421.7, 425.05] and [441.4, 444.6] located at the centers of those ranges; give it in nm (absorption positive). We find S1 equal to 0.40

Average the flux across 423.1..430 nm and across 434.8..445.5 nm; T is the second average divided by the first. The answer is 1.1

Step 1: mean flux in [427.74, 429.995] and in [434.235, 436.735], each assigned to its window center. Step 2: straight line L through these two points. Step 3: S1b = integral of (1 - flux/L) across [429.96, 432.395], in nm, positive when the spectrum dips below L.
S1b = 0.21 nm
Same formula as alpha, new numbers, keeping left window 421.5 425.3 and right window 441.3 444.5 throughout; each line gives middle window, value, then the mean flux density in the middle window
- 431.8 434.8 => 0.085 mag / 25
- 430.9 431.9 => 0.058 mag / 25.4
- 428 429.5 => 0.038 mag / 25.3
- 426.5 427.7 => 0.068 mag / 24.3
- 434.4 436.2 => 0.025 mag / 26.8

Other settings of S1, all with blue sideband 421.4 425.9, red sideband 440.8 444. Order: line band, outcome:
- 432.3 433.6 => 0.074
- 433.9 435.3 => 0.113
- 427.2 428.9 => 0.046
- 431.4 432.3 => -0.012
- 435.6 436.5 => -0.060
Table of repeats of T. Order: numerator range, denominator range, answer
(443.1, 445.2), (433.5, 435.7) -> 1.19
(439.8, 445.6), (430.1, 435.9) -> 1.15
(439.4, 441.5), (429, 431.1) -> 1.22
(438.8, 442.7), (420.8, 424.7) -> 1.07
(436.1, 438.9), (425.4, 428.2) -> 1.09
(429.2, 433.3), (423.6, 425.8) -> 0.90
